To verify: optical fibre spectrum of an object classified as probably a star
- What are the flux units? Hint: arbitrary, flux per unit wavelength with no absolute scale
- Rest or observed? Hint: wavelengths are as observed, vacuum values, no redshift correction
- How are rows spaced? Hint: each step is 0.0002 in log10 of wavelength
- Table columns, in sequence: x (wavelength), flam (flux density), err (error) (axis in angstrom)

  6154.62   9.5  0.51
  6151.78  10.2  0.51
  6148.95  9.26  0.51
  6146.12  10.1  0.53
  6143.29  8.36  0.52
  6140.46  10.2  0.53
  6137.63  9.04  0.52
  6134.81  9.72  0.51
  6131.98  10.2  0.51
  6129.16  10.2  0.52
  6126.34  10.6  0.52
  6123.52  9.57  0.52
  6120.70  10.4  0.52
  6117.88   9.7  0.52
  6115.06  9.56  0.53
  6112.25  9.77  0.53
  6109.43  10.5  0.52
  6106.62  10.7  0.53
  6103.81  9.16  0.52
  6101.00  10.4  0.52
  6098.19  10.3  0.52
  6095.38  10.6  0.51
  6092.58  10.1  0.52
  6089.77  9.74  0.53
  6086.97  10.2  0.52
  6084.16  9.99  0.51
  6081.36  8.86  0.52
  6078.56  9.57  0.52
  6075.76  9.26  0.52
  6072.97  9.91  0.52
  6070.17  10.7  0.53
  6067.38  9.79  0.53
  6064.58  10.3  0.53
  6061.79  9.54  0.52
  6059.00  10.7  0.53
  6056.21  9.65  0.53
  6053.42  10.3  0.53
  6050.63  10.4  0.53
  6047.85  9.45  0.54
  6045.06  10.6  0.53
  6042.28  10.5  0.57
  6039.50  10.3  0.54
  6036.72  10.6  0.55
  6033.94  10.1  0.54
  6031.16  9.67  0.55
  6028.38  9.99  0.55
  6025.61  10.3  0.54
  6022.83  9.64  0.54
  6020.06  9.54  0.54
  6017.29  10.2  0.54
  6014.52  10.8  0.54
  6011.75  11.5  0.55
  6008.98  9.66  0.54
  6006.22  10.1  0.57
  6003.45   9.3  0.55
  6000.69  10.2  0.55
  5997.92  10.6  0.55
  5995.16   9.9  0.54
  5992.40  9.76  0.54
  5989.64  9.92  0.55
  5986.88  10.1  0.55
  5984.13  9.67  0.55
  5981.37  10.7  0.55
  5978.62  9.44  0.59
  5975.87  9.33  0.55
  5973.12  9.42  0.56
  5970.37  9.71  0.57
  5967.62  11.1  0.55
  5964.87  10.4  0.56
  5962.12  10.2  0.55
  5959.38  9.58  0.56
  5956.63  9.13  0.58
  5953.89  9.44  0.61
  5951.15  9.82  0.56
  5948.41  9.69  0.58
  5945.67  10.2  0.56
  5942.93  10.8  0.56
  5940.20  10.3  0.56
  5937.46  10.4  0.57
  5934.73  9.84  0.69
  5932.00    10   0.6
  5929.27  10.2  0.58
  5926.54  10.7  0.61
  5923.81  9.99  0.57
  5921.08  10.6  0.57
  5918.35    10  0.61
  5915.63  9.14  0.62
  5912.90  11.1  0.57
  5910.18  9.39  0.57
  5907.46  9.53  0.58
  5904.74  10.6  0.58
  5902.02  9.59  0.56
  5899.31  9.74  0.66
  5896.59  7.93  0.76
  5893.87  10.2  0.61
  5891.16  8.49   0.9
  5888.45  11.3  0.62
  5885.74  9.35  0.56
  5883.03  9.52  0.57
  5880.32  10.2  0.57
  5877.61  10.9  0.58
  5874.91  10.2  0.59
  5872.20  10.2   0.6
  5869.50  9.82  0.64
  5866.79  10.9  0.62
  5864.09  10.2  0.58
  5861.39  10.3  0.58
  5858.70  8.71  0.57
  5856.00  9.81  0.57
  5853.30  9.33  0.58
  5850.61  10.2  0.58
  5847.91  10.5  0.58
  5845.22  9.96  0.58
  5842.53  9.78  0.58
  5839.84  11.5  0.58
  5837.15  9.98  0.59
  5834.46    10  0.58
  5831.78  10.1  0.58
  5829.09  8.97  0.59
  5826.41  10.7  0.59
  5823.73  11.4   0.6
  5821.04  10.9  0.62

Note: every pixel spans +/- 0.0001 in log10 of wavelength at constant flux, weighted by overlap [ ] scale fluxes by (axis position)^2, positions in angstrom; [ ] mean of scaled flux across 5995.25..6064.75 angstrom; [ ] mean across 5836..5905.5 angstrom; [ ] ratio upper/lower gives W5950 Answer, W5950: 1.07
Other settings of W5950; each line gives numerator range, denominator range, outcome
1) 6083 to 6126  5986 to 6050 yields 1.02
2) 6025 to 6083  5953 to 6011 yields 1.04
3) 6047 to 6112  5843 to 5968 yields 1.06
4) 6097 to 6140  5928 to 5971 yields 1.05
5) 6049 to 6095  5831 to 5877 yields 1.06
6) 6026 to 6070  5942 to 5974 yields 1.05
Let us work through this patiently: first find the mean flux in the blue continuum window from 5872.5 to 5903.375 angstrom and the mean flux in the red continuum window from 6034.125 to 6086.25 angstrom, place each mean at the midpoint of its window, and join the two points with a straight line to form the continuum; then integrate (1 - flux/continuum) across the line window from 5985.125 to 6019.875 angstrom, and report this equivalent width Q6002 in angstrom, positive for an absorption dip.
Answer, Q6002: -0.7 angstrom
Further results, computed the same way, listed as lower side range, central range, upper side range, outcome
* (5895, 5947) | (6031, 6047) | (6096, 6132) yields -0.4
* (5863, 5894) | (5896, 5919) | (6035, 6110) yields 0.9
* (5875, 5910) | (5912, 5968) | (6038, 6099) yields -1.4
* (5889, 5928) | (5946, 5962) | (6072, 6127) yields 0.4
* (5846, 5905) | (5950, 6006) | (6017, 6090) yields 0.3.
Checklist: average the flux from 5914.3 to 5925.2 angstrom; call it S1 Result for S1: 9.93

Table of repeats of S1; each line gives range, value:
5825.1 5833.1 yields 9.92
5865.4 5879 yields 10.4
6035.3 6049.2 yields 10.3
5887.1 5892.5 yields 9.9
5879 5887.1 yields 9.69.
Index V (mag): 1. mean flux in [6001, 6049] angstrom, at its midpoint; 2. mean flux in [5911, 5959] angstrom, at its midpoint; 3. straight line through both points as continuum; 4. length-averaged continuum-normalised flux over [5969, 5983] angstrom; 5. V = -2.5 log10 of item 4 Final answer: 0.04 mag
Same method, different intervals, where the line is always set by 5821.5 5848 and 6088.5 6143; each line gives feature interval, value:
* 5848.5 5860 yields 0.077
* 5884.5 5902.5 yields 0.079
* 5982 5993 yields 0.022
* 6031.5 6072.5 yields -0.014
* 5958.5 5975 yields 0.010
